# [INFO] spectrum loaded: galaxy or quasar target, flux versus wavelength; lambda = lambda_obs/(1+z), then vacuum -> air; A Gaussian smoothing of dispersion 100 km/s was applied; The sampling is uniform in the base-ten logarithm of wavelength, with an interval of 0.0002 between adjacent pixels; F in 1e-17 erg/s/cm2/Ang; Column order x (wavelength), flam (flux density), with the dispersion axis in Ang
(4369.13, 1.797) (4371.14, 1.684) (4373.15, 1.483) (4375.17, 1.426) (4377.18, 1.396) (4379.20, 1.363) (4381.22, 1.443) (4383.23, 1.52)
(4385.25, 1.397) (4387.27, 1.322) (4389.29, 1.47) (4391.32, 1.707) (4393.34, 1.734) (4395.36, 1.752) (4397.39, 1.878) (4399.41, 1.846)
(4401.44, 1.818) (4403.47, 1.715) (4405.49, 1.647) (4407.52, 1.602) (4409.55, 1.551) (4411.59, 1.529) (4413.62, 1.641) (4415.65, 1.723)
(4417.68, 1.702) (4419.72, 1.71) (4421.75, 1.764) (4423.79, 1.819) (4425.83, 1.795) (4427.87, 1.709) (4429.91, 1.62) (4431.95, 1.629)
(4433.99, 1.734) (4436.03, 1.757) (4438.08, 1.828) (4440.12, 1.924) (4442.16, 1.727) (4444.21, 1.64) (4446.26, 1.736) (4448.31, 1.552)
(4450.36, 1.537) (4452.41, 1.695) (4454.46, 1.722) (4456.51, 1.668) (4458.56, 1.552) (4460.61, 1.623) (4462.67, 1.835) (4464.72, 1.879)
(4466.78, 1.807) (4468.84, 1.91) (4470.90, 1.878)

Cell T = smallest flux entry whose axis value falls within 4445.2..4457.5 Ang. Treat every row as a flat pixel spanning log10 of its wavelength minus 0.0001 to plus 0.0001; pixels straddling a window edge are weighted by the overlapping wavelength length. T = 1.537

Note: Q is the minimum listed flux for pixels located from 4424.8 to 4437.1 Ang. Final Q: 1.62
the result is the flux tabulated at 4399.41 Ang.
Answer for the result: 1.846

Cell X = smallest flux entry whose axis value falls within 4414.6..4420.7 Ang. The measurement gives 1.702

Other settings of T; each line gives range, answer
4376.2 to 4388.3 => 1.322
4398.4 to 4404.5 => 1.715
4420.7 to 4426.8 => 1.764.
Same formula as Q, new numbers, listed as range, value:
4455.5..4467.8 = 1.552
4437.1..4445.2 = 1.64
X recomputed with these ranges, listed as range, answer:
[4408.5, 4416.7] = 1.529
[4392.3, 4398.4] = 1.734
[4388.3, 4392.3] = 1.47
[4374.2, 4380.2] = 1.363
